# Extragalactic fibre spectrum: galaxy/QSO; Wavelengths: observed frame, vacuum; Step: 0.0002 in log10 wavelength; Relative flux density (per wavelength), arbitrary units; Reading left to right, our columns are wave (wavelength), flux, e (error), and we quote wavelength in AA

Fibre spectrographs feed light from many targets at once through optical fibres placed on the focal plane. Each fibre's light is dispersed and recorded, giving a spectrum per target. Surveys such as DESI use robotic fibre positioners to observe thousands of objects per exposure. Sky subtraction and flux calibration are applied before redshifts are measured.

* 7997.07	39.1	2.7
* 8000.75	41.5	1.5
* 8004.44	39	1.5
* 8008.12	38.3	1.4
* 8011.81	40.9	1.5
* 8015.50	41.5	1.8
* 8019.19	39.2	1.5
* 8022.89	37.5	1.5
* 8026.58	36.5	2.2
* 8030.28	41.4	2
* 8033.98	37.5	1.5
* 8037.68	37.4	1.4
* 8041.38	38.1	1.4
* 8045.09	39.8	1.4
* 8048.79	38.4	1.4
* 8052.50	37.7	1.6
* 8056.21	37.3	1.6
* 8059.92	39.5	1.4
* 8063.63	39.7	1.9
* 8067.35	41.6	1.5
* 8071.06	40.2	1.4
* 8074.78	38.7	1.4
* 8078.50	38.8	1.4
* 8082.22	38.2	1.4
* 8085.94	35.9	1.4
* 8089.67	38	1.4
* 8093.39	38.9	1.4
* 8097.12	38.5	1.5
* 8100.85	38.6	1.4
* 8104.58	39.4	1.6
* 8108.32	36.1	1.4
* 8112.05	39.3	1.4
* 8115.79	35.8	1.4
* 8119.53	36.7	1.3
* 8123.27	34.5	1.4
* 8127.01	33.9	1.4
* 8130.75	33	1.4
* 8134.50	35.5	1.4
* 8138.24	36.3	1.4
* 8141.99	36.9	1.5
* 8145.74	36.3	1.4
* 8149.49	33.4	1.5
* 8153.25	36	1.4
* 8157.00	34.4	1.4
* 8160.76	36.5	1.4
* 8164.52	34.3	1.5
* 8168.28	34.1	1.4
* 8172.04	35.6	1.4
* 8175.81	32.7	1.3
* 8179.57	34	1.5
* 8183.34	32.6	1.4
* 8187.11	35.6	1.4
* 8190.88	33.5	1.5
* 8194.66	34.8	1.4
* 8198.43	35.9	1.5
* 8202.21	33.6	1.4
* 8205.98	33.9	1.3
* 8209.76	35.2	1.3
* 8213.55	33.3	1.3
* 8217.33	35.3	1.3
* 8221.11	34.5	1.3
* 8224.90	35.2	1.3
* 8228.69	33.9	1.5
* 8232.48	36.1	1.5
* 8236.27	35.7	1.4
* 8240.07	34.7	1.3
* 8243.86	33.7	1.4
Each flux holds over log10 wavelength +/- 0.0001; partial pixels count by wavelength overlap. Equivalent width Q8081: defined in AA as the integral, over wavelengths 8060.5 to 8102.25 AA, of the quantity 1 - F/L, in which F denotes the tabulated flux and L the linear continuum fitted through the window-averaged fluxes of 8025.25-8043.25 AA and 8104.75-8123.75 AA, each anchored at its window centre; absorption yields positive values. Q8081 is -1.6 AA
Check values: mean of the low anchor 38.2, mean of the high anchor 36.9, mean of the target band 38.9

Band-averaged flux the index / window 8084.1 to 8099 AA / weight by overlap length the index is 37.8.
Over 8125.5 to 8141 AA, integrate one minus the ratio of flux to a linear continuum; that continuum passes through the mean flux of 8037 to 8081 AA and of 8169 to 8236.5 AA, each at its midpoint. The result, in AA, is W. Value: 0.77 AA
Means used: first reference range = 39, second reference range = 34.5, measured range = 34.8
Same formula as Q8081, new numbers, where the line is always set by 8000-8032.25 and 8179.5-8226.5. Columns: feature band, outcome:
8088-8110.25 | -0.62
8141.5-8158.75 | 0.27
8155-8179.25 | 0.56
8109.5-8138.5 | 0.76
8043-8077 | -0.83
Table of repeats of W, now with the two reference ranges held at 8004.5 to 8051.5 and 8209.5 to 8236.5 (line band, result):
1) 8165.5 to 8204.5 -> 1.5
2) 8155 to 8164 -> 0.2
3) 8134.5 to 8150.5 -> 0.3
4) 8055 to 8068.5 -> -0.5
